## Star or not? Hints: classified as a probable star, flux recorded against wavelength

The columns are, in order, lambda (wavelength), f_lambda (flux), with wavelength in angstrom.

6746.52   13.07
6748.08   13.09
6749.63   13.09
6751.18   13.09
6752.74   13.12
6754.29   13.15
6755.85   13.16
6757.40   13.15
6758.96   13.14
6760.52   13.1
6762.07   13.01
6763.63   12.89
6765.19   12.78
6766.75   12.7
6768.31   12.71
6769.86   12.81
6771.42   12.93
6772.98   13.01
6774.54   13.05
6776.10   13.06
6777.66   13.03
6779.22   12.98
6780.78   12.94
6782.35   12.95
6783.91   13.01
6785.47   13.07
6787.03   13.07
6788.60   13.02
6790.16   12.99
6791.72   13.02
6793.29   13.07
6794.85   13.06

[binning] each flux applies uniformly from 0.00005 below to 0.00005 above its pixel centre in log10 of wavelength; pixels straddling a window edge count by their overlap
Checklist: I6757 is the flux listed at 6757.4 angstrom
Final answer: 13.15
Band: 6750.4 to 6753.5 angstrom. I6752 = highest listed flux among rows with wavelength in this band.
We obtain 13.12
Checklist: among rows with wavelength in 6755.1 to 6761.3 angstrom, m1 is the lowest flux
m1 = 13.1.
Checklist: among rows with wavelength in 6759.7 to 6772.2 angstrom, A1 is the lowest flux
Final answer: 12.7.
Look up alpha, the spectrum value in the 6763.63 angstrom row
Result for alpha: 12.89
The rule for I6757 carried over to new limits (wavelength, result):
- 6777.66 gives 13.03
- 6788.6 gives 13.02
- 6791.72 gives 13.02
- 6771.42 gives 12.93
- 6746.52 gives 13.07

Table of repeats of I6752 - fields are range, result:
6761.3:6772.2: 13.01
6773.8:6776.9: 13.06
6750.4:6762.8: 13.16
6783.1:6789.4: 13.07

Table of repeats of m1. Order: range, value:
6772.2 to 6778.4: 13.01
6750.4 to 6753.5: 13.09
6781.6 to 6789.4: 12.95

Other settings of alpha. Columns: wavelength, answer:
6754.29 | 13.15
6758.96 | 13.14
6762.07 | 13.01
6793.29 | 13.07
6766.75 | 12.7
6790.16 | 12.99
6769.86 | 12.81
